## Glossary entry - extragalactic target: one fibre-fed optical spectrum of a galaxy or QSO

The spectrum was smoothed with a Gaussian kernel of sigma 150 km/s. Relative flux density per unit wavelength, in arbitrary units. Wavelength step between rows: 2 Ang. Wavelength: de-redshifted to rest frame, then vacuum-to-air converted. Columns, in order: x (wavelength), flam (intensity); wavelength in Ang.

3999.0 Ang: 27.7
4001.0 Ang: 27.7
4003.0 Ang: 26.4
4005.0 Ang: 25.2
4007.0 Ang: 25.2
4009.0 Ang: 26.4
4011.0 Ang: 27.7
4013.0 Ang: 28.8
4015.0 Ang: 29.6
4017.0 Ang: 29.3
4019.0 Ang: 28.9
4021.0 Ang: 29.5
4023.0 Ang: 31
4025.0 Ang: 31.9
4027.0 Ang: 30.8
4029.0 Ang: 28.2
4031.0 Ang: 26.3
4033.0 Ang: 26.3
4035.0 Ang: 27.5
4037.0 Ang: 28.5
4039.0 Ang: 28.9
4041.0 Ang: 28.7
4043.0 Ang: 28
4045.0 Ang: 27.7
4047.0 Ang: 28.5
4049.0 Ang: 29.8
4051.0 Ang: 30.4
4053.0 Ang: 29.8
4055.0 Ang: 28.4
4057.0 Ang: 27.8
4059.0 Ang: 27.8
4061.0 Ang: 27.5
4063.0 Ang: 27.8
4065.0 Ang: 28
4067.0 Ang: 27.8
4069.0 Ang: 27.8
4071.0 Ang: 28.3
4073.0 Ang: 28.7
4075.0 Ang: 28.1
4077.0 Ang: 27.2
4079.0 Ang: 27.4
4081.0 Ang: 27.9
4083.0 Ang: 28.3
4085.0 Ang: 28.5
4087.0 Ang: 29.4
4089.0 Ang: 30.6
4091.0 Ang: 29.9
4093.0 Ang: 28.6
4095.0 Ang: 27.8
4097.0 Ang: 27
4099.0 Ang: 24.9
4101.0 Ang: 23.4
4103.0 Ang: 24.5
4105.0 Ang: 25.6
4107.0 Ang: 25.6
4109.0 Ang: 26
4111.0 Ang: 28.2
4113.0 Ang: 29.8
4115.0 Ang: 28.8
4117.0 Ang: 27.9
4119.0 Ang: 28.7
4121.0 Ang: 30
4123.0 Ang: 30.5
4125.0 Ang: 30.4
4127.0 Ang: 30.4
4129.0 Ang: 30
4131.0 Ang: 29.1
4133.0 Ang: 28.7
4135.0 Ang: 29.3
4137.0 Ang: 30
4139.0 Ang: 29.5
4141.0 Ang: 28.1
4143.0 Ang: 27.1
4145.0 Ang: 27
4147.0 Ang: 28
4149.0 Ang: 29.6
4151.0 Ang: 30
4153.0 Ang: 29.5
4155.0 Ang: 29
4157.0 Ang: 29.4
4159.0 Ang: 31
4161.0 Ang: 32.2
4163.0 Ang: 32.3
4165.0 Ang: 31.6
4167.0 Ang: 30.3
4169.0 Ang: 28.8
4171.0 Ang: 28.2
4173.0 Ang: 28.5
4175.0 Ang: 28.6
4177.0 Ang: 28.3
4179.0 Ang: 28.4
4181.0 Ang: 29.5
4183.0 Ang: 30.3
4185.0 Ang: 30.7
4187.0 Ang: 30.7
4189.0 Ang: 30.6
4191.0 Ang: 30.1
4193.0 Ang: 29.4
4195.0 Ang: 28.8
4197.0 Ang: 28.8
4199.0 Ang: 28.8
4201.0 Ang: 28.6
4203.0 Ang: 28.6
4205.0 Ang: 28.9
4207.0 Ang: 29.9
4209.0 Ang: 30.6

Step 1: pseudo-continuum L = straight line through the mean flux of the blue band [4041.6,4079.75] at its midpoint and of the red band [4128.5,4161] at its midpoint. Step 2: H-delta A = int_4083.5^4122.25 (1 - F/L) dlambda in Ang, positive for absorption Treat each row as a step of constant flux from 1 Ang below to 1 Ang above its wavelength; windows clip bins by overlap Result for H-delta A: 1.41 Ang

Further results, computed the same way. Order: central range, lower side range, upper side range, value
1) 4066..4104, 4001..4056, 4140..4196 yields 1.5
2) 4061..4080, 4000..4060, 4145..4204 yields 0.5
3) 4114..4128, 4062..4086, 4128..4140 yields -0.2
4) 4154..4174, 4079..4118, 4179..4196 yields -0.6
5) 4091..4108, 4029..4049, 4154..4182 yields 1.5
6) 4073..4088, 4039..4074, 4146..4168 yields 0.4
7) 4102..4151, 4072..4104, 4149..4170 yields 1.1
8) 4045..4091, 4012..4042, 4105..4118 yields -0.3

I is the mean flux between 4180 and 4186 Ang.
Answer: 30.2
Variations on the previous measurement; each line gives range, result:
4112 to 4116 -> 29.3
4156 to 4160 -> 30.2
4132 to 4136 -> 29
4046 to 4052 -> 29.6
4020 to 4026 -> 30.8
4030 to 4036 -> 26.7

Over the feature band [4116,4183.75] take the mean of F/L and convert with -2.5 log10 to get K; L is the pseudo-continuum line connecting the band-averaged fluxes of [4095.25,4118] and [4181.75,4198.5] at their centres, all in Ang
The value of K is -0.04 mag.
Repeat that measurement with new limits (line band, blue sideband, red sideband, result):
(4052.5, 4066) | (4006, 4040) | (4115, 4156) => 0.02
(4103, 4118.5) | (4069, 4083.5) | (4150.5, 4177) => 0.06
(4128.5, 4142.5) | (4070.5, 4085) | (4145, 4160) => 0.00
